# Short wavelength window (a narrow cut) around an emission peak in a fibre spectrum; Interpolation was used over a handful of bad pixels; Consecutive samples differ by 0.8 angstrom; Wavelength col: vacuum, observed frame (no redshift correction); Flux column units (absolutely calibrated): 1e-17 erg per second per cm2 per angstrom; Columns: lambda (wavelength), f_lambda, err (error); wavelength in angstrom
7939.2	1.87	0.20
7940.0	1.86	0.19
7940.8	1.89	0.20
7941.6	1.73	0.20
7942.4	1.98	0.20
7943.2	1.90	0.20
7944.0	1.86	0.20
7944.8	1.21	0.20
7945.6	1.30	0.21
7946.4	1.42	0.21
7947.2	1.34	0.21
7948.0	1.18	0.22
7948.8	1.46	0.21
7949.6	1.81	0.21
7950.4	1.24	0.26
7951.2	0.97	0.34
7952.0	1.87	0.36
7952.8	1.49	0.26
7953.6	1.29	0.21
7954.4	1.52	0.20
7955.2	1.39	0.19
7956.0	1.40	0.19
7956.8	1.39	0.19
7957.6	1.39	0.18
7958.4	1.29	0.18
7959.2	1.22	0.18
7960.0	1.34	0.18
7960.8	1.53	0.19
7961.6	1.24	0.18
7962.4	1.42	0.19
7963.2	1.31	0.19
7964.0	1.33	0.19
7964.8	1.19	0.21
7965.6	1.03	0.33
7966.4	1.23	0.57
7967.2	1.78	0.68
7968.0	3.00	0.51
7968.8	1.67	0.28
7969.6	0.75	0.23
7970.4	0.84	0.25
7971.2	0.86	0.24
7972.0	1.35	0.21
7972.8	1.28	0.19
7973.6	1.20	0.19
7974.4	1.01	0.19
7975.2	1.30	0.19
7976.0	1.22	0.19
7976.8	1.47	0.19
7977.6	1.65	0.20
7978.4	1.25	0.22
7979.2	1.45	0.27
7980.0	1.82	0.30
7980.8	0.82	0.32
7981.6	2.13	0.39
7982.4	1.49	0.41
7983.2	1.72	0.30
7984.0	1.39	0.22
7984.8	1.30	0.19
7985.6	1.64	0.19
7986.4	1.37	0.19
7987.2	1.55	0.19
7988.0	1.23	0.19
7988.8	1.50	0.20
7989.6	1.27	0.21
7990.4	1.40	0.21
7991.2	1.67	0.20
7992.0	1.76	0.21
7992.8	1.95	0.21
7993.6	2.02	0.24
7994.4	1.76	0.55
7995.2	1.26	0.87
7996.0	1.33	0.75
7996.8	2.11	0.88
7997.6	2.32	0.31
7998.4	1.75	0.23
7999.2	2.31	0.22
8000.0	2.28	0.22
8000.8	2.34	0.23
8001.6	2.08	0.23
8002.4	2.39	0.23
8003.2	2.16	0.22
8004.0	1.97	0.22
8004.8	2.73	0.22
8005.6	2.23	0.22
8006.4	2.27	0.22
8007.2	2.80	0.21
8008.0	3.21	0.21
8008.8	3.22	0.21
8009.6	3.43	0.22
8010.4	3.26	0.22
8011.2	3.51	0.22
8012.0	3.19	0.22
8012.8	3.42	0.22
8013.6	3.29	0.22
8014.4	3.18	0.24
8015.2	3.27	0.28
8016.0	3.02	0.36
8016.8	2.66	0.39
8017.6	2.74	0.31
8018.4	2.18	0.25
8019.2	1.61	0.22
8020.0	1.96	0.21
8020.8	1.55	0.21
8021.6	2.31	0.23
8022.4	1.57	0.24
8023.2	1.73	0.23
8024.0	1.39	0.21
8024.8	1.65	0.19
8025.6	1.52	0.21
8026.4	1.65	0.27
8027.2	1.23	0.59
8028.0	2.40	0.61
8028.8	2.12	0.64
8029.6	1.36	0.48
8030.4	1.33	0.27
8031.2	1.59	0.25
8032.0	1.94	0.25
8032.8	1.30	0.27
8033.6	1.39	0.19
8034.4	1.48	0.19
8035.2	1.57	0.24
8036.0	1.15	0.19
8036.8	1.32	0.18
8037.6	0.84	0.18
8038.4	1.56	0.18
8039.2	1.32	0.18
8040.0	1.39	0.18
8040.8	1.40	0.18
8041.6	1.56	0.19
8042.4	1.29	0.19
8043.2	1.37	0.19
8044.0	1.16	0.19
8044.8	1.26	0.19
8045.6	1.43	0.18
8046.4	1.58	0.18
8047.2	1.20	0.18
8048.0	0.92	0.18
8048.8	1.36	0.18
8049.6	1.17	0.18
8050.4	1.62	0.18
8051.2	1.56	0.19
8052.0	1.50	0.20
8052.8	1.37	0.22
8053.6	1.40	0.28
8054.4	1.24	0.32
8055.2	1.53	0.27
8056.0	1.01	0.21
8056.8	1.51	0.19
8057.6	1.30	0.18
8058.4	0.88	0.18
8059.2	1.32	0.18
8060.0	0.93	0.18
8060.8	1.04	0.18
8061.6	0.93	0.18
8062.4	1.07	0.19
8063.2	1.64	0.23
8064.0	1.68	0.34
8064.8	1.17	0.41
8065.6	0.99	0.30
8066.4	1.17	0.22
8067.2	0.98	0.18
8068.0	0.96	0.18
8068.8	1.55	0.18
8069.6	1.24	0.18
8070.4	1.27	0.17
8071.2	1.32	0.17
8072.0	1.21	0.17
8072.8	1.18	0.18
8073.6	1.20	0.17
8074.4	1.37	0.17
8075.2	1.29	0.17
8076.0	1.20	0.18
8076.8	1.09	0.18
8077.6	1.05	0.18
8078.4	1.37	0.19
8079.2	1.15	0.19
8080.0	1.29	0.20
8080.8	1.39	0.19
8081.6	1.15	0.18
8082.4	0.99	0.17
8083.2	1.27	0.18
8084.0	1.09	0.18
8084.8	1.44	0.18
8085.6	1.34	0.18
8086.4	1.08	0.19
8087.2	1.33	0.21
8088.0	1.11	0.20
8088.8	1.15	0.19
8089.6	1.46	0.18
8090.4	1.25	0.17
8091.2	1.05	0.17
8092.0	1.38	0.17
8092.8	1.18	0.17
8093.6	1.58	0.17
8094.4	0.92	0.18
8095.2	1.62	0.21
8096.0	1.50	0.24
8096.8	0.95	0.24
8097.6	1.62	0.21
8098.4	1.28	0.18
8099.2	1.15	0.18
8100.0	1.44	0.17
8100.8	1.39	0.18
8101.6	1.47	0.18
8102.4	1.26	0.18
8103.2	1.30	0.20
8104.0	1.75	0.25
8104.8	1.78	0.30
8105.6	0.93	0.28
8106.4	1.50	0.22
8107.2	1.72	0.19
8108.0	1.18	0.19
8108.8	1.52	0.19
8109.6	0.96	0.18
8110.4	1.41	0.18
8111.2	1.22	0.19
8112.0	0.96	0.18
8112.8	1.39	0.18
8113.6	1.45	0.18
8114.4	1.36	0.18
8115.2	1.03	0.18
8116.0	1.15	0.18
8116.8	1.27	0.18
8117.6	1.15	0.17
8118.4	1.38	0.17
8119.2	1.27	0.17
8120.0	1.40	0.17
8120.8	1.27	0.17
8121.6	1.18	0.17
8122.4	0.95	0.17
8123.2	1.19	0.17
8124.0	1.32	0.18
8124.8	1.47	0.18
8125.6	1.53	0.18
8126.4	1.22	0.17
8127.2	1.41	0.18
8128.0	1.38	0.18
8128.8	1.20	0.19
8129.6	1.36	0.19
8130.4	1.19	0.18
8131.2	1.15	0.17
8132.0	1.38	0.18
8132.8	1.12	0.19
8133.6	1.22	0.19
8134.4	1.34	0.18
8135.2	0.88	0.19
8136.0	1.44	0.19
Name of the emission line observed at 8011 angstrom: [O III] 5007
